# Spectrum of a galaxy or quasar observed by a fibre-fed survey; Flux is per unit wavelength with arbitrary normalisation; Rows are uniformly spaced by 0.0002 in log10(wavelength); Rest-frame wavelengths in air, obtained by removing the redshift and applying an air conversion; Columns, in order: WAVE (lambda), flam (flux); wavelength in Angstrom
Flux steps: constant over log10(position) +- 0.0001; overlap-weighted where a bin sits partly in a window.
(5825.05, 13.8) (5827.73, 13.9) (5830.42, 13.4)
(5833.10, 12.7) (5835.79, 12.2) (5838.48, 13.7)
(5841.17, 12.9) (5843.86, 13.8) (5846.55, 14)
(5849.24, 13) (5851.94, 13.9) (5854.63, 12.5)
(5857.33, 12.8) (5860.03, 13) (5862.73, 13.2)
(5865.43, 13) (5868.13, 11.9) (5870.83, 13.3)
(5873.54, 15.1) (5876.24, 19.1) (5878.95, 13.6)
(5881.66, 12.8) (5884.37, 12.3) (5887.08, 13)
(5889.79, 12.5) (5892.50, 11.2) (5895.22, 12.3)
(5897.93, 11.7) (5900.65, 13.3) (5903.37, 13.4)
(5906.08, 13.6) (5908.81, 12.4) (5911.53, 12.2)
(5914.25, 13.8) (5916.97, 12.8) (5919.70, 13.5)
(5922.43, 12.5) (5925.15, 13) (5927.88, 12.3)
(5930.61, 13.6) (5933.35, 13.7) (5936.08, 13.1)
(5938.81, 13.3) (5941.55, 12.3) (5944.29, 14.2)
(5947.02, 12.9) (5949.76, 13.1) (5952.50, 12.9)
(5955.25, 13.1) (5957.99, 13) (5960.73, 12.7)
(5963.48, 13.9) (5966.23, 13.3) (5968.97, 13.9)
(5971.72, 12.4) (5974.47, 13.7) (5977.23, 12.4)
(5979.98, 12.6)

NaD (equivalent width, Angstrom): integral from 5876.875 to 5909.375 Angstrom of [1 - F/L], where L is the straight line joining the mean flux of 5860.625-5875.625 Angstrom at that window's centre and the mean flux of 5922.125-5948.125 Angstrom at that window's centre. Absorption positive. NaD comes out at 1.4 Angstrom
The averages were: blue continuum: 13.6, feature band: 12.8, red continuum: 13.1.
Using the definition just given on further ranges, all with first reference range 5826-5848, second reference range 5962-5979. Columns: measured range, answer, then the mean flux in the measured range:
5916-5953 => 0.5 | 13.1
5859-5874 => 0.2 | 13.1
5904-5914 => 0.3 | 12.9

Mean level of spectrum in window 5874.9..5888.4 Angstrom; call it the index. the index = 14.2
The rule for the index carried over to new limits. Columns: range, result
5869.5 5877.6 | 15.8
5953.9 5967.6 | 13.2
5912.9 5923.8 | 13.2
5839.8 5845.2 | 13.4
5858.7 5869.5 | 12.8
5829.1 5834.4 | 13.1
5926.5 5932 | 12.9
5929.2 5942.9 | 13.2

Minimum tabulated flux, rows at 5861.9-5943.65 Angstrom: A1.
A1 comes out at 11.2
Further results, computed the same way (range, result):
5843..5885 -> 11.9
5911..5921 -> 12.2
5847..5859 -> 12.5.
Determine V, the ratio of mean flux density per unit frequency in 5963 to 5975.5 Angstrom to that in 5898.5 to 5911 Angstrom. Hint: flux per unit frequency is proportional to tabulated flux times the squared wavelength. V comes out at 1.1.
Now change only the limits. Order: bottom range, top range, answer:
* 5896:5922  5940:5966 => 1.03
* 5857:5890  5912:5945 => 0.99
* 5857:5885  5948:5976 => 0.99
